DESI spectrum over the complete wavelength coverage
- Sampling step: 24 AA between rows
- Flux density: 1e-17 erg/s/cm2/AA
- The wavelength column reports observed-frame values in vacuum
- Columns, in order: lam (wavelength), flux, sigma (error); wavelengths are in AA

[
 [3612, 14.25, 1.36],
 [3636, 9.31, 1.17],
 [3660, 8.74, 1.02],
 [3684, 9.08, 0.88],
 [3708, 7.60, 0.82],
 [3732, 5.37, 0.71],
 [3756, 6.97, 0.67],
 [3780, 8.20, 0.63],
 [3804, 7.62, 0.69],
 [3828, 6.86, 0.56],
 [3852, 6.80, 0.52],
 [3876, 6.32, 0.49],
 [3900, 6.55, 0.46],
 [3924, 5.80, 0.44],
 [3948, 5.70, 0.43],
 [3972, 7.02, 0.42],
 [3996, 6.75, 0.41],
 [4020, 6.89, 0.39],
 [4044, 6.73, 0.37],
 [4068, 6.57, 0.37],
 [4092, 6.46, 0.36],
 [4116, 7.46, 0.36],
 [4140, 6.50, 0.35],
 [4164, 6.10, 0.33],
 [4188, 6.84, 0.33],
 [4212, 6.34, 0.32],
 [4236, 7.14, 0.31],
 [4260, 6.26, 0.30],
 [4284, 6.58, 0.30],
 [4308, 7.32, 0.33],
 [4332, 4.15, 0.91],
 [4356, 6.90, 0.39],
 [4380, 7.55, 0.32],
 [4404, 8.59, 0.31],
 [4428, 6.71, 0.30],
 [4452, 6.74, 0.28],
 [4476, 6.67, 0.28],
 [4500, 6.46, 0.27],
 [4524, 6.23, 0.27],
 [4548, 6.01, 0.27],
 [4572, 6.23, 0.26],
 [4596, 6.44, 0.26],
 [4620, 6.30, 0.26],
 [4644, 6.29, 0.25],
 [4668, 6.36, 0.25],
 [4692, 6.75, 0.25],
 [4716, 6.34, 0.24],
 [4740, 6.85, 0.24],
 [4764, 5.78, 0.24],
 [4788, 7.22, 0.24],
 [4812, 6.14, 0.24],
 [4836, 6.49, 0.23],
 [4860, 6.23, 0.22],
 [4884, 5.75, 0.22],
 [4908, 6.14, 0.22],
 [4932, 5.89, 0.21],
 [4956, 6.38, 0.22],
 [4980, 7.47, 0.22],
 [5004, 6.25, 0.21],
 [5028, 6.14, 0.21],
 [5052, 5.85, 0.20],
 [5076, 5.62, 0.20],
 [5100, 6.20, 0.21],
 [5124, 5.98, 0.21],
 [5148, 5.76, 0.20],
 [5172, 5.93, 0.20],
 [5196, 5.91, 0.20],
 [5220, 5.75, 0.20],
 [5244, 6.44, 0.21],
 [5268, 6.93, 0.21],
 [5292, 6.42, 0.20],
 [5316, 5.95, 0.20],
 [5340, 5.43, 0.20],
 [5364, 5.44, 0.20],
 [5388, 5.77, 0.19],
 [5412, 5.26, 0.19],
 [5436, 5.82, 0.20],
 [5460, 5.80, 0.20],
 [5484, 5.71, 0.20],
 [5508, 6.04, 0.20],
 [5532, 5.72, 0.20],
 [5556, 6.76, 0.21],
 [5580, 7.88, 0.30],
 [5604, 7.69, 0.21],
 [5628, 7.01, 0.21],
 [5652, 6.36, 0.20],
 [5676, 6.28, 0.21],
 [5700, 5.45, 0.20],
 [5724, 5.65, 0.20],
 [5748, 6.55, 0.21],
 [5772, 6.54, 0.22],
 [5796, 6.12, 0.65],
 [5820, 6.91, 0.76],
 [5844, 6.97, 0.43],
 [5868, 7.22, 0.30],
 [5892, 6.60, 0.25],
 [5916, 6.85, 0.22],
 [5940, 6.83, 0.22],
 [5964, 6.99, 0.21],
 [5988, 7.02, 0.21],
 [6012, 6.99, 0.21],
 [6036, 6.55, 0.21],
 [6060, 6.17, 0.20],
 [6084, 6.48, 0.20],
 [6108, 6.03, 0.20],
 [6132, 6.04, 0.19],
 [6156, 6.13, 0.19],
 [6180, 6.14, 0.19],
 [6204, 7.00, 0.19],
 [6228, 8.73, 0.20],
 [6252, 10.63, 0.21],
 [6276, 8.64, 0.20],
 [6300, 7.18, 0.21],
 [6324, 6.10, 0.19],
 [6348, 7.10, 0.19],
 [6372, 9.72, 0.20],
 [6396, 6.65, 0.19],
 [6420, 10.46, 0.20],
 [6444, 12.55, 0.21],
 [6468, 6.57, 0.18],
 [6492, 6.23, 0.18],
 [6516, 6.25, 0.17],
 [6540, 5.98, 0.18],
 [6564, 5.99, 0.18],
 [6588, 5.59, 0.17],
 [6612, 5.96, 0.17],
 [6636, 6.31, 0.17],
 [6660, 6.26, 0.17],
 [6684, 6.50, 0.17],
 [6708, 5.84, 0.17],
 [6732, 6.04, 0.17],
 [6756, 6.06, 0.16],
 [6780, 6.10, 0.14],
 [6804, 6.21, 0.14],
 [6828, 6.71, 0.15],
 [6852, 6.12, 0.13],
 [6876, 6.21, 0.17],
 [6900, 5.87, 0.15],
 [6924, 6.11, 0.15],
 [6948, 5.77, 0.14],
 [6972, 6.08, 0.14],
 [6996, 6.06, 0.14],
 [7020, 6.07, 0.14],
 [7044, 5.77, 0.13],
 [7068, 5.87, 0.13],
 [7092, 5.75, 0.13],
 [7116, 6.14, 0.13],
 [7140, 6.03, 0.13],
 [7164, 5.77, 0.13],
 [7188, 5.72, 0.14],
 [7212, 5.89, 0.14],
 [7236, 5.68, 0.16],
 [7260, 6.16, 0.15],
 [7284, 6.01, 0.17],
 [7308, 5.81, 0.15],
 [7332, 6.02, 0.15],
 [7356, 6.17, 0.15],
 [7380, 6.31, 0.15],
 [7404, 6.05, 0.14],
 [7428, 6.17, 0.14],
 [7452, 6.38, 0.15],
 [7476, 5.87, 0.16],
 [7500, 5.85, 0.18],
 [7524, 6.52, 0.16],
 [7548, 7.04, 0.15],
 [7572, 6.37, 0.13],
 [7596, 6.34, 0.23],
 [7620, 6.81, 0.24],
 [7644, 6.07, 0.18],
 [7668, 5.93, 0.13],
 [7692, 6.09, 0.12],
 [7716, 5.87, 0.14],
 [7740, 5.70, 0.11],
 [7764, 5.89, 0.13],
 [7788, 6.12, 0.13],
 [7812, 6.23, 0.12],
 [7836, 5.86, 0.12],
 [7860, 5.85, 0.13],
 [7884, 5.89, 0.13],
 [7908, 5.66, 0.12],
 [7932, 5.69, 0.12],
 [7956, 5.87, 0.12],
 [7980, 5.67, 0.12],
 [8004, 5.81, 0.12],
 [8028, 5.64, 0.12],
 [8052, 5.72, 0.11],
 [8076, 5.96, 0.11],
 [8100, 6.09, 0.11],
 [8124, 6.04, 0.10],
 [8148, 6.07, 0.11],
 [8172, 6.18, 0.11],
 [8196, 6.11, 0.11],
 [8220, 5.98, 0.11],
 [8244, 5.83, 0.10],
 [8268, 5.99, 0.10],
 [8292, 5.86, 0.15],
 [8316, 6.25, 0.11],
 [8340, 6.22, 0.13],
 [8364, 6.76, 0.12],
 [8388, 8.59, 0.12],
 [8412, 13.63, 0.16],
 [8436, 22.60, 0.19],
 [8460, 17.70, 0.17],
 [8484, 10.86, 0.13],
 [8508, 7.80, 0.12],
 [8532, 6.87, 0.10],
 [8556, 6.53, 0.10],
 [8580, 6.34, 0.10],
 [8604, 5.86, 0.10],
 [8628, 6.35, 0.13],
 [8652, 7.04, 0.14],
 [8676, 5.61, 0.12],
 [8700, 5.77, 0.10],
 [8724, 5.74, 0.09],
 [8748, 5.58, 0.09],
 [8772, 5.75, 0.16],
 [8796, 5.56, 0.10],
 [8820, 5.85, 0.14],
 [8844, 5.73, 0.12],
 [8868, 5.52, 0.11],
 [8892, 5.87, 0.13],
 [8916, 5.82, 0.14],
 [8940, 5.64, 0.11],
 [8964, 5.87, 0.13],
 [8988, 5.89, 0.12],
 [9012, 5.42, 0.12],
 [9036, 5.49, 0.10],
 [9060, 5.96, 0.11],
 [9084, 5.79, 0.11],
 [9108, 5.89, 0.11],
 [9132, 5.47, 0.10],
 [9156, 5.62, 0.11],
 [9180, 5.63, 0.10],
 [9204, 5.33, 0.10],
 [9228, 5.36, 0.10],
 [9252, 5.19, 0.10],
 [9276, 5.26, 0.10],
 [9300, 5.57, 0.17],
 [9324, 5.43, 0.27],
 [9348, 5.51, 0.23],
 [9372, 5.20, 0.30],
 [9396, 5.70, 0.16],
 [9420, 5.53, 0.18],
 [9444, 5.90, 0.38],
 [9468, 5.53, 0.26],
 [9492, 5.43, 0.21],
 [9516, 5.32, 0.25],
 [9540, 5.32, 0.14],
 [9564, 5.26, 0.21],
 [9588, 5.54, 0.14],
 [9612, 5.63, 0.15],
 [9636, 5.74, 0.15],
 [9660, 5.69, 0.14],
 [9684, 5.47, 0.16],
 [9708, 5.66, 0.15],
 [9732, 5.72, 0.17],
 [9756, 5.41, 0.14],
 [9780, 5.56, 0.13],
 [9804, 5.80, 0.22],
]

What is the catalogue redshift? 0.29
